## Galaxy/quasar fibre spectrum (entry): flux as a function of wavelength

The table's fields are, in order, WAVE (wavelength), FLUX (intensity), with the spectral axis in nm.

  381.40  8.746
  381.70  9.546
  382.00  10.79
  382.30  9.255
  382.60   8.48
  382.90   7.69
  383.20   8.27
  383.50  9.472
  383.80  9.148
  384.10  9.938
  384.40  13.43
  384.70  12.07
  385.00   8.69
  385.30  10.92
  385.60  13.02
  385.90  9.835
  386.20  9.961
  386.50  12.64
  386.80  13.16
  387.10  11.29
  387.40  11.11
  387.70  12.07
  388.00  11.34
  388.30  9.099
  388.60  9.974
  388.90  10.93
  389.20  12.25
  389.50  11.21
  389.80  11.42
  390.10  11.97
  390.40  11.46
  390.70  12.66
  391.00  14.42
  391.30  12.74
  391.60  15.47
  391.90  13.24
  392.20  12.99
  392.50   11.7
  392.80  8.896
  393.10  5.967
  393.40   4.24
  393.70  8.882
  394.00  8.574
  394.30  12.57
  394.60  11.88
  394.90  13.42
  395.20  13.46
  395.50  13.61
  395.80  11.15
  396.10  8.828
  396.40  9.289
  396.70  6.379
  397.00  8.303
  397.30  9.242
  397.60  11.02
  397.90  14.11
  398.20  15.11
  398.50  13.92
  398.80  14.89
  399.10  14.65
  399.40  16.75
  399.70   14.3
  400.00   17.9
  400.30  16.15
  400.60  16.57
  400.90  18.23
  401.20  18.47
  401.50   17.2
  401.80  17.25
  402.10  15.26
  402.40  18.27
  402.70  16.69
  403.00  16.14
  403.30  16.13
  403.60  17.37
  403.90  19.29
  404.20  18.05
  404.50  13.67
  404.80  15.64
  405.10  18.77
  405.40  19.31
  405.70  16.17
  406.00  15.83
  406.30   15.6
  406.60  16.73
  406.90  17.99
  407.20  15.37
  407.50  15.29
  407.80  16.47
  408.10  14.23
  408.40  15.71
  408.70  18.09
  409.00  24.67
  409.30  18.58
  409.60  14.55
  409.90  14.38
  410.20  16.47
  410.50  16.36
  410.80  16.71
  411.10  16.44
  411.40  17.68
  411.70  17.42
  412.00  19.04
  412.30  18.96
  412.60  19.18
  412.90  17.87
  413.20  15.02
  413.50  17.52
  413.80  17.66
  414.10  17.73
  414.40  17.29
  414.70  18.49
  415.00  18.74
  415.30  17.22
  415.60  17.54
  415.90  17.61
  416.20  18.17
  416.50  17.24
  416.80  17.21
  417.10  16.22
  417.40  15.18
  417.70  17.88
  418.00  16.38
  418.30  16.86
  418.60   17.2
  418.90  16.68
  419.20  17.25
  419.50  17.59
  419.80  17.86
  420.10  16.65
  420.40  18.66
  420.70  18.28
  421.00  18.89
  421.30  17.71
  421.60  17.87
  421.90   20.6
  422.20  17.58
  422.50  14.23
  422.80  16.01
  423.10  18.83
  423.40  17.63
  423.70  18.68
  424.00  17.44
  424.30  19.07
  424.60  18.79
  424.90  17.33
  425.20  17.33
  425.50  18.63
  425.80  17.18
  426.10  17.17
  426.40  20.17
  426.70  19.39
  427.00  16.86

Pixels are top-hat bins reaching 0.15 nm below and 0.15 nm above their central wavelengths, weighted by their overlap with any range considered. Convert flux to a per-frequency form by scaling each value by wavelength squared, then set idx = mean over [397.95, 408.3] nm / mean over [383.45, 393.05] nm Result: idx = 1.54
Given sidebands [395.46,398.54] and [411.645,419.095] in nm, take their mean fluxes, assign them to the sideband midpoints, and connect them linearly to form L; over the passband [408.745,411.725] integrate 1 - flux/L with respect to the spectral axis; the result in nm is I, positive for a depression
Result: -0.34 nm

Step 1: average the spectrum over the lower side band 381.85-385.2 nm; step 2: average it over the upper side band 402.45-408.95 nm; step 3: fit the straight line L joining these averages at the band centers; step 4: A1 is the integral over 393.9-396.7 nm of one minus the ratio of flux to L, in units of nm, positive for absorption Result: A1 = 0.468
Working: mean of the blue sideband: 9.77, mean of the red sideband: 16.7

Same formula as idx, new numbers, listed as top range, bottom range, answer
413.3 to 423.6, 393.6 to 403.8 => 1.38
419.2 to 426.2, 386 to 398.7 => 1.84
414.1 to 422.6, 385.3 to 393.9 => 1.80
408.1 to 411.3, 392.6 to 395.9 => 1.80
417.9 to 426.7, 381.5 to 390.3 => 2.00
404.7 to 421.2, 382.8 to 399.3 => 1.72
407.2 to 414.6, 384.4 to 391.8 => 1.65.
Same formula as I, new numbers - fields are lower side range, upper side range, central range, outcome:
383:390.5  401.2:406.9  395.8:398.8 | 0.76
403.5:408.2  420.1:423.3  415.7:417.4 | 0.03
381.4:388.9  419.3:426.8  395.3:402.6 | -0.44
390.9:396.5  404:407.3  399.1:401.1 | -0.34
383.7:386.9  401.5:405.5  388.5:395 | 0.97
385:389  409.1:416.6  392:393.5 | 0.41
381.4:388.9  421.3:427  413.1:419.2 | -0.30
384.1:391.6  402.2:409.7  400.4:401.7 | -0.17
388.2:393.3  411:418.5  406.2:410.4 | -0.23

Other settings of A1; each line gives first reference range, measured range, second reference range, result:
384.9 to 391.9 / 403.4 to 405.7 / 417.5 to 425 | -0.43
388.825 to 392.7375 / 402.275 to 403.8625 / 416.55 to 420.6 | -0.28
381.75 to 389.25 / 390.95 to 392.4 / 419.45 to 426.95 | -0.23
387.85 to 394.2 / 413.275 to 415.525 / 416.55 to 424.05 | -0.22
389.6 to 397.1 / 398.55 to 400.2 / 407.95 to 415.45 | -0.32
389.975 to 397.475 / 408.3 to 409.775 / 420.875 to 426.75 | -0.39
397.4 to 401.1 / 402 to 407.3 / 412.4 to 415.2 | -0.21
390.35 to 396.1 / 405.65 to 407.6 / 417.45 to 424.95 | -0.24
